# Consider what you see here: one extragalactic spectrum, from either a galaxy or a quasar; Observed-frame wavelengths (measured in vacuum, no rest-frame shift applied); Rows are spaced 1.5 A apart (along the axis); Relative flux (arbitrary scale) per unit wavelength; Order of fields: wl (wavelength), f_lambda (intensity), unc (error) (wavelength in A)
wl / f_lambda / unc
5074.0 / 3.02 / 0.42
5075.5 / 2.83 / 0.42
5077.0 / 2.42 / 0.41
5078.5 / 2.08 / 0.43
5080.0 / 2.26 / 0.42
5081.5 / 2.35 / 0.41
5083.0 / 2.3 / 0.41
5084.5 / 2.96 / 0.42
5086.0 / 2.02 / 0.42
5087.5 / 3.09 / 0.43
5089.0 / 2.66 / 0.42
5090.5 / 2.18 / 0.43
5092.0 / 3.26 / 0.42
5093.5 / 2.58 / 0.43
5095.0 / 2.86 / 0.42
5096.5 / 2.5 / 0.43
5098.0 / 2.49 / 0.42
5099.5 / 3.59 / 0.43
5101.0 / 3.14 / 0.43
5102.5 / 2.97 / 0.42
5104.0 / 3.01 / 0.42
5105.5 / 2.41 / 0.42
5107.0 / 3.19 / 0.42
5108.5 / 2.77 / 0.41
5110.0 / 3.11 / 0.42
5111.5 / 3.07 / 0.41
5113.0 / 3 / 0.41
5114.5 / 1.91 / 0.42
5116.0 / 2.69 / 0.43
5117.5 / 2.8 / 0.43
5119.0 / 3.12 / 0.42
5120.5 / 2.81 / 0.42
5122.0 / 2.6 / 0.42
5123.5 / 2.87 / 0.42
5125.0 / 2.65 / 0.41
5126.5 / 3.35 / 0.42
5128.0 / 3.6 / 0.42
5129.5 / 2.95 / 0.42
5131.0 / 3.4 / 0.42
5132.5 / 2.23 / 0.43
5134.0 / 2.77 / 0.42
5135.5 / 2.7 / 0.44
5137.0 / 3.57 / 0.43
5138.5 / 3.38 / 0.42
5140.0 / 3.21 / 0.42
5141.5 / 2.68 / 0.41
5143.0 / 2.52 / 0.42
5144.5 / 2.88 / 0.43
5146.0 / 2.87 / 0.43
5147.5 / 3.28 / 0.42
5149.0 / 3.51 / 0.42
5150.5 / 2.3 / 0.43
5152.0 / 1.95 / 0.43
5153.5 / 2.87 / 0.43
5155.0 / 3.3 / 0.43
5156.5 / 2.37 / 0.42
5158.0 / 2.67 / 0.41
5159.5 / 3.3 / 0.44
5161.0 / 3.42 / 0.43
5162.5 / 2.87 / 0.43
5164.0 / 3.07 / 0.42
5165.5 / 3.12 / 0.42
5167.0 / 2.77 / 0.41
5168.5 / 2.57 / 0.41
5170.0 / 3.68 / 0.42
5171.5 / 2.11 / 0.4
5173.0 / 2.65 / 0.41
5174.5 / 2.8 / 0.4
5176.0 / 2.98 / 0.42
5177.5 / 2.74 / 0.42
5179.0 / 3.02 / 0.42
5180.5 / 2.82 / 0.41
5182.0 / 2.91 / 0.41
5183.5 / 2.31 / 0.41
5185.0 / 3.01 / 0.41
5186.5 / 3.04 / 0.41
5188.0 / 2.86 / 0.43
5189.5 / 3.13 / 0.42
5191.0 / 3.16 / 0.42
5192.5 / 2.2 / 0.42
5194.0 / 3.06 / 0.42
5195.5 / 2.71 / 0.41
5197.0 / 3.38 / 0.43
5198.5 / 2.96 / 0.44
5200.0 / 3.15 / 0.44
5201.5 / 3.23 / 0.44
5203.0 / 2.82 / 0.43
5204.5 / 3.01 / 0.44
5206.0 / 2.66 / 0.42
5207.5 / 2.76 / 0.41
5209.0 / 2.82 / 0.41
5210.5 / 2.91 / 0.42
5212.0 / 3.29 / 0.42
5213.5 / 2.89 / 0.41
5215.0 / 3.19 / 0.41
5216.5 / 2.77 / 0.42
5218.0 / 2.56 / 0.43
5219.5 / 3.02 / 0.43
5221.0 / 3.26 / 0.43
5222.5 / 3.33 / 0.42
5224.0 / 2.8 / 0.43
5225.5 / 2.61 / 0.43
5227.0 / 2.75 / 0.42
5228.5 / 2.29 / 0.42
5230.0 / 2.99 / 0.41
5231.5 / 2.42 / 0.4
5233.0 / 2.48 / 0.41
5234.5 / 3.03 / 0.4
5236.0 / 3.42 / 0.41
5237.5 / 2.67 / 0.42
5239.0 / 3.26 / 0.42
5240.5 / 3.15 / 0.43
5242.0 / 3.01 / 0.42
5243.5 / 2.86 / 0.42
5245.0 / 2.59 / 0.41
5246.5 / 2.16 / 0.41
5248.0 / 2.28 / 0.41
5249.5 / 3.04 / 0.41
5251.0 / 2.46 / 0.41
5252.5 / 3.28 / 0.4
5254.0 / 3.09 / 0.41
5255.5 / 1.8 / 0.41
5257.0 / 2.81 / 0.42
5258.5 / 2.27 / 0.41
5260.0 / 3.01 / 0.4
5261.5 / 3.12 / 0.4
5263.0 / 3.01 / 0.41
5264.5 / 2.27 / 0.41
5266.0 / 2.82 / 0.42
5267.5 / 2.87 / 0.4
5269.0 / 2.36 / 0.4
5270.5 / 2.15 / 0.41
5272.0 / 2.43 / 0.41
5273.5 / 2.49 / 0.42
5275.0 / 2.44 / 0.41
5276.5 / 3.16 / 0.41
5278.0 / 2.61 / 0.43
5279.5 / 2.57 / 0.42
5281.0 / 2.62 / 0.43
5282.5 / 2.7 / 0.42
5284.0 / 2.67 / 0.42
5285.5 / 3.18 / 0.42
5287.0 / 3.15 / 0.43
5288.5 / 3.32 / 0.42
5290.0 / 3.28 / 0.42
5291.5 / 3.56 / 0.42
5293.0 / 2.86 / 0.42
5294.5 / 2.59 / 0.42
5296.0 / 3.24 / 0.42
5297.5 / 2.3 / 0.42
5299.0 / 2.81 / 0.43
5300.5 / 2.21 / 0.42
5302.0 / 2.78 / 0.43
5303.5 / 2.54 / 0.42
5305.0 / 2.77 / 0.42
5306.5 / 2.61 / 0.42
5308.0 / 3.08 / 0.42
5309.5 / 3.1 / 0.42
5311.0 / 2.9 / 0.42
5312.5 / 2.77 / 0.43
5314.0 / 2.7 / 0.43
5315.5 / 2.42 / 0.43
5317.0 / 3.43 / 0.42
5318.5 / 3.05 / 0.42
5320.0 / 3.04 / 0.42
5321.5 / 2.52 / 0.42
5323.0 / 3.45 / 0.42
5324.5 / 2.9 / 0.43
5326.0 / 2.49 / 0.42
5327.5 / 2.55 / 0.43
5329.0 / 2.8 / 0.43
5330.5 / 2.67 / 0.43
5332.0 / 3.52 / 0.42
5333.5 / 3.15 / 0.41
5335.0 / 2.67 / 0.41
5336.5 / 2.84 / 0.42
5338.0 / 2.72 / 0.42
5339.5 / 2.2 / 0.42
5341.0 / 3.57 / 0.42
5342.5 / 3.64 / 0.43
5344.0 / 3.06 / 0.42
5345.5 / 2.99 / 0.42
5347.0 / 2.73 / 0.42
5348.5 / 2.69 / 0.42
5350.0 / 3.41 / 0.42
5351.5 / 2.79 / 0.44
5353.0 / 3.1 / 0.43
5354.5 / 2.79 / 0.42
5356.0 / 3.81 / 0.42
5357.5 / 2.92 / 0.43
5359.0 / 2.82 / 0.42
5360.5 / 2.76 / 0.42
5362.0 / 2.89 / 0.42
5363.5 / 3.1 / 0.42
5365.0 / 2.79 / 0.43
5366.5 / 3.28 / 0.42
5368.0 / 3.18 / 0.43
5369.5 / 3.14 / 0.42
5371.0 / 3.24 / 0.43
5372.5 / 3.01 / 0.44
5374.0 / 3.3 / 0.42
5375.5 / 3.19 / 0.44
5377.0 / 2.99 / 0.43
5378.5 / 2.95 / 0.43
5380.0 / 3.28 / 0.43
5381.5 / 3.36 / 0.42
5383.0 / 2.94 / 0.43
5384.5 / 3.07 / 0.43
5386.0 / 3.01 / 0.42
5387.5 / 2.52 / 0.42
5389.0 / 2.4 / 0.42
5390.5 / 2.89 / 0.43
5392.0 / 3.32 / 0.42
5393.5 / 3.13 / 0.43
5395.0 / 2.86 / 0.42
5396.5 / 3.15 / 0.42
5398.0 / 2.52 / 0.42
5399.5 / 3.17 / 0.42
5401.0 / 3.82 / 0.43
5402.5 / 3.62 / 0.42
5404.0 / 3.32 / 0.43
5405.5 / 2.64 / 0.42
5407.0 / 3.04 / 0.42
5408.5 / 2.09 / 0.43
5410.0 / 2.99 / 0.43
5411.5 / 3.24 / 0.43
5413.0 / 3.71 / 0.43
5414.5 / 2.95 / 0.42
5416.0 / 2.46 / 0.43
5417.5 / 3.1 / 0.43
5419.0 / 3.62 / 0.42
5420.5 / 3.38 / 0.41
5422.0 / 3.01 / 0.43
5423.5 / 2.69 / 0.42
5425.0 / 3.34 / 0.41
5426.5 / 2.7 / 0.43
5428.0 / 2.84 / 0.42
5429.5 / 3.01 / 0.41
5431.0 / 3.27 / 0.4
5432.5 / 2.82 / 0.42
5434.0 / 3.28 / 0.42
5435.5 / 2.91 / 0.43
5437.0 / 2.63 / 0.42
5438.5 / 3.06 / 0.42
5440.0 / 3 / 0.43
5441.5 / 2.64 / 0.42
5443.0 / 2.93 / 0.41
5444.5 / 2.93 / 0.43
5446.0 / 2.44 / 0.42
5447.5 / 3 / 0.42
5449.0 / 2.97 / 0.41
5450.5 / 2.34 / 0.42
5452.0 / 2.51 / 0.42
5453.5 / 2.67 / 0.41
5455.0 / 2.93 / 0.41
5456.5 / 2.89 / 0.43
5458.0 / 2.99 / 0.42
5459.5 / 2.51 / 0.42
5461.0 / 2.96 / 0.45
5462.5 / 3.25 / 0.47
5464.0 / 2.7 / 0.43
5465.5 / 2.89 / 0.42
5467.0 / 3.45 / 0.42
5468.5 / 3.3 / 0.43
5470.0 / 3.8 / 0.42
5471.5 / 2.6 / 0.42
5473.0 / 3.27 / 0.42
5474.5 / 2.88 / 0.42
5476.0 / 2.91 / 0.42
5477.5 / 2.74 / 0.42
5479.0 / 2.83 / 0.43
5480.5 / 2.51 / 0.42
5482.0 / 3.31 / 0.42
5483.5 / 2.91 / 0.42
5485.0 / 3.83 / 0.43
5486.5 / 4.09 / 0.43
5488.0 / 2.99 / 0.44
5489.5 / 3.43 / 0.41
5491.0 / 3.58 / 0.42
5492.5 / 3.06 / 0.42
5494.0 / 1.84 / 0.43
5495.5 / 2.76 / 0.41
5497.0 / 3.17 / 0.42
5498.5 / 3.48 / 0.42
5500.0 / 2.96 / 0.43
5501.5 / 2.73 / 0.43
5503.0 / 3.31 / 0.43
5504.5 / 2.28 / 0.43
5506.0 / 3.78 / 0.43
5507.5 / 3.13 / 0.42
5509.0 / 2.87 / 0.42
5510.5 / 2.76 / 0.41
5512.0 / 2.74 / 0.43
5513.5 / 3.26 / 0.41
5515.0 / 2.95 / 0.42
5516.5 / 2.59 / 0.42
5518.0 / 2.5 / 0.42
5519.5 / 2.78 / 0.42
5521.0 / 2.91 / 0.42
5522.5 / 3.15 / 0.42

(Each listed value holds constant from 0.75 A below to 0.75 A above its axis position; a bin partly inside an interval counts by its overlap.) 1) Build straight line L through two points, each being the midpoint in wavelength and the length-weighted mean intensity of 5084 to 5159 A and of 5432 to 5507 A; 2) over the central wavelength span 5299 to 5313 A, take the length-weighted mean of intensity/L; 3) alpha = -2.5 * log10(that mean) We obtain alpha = 0.06 mag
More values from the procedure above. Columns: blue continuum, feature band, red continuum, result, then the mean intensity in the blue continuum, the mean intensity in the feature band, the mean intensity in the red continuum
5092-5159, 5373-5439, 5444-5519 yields -0.03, 2.88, 3.04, 2.97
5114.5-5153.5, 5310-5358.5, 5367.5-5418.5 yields 0.02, 2.89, 2.95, 3.05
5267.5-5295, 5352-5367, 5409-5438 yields -0.03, 2.79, 3.02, 3.04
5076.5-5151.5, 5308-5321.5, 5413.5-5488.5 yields 0.00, 2.82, 2.91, 2.98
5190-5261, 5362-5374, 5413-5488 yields -0.06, 2.85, 3.1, 2.99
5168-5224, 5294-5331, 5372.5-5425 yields 0.08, 2.91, 2.79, 3.05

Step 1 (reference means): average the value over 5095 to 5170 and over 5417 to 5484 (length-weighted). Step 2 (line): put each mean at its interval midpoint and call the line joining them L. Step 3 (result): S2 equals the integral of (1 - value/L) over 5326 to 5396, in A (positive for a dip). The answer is -1.39 A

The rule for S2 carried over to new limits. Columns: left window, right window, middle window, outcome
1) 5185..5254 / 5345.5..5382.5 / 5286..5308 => 0.8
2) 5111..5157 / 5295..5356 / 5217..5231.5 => 0.3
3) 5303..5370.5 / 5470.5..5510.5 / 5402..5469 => 1.3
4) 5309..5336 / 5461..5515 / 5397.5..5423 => -1.0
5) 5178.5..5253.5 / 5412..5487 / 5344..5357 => -0.4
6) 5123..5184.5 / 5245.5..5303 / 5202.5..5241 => -1.2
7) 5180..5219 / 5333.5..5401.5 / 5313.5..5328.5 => 0.7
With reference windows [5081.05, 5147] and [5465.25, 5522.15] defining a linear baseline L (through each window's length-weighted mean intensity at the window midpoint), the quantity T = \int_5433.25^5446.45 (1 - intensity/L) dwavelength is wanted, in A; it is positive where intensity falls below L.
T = 0.56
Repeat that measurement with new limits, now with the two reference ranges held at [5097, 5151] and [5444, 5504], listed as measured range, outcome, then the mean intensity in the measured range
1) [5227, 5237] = 0.6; 2.77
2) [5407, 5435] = -0.4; 3.03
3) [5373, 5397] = -0.4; 3.02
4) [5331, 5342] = 0.0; 2.96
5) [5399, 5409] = -0.5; 3.12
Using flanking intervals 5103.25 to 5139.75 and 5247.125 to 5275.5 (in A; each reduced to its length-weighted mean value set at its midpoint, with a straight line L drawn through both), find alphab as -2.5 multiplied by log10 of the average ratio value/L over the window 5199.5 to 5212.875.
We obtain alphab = -0.081 mag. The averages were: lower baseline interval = 2.92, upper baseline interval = 2.63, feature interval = 2.96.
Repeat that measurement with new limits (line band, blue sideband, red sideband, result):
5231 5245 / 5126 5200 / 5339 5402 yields 0.02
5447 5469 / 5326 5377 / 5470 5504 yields 0.06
